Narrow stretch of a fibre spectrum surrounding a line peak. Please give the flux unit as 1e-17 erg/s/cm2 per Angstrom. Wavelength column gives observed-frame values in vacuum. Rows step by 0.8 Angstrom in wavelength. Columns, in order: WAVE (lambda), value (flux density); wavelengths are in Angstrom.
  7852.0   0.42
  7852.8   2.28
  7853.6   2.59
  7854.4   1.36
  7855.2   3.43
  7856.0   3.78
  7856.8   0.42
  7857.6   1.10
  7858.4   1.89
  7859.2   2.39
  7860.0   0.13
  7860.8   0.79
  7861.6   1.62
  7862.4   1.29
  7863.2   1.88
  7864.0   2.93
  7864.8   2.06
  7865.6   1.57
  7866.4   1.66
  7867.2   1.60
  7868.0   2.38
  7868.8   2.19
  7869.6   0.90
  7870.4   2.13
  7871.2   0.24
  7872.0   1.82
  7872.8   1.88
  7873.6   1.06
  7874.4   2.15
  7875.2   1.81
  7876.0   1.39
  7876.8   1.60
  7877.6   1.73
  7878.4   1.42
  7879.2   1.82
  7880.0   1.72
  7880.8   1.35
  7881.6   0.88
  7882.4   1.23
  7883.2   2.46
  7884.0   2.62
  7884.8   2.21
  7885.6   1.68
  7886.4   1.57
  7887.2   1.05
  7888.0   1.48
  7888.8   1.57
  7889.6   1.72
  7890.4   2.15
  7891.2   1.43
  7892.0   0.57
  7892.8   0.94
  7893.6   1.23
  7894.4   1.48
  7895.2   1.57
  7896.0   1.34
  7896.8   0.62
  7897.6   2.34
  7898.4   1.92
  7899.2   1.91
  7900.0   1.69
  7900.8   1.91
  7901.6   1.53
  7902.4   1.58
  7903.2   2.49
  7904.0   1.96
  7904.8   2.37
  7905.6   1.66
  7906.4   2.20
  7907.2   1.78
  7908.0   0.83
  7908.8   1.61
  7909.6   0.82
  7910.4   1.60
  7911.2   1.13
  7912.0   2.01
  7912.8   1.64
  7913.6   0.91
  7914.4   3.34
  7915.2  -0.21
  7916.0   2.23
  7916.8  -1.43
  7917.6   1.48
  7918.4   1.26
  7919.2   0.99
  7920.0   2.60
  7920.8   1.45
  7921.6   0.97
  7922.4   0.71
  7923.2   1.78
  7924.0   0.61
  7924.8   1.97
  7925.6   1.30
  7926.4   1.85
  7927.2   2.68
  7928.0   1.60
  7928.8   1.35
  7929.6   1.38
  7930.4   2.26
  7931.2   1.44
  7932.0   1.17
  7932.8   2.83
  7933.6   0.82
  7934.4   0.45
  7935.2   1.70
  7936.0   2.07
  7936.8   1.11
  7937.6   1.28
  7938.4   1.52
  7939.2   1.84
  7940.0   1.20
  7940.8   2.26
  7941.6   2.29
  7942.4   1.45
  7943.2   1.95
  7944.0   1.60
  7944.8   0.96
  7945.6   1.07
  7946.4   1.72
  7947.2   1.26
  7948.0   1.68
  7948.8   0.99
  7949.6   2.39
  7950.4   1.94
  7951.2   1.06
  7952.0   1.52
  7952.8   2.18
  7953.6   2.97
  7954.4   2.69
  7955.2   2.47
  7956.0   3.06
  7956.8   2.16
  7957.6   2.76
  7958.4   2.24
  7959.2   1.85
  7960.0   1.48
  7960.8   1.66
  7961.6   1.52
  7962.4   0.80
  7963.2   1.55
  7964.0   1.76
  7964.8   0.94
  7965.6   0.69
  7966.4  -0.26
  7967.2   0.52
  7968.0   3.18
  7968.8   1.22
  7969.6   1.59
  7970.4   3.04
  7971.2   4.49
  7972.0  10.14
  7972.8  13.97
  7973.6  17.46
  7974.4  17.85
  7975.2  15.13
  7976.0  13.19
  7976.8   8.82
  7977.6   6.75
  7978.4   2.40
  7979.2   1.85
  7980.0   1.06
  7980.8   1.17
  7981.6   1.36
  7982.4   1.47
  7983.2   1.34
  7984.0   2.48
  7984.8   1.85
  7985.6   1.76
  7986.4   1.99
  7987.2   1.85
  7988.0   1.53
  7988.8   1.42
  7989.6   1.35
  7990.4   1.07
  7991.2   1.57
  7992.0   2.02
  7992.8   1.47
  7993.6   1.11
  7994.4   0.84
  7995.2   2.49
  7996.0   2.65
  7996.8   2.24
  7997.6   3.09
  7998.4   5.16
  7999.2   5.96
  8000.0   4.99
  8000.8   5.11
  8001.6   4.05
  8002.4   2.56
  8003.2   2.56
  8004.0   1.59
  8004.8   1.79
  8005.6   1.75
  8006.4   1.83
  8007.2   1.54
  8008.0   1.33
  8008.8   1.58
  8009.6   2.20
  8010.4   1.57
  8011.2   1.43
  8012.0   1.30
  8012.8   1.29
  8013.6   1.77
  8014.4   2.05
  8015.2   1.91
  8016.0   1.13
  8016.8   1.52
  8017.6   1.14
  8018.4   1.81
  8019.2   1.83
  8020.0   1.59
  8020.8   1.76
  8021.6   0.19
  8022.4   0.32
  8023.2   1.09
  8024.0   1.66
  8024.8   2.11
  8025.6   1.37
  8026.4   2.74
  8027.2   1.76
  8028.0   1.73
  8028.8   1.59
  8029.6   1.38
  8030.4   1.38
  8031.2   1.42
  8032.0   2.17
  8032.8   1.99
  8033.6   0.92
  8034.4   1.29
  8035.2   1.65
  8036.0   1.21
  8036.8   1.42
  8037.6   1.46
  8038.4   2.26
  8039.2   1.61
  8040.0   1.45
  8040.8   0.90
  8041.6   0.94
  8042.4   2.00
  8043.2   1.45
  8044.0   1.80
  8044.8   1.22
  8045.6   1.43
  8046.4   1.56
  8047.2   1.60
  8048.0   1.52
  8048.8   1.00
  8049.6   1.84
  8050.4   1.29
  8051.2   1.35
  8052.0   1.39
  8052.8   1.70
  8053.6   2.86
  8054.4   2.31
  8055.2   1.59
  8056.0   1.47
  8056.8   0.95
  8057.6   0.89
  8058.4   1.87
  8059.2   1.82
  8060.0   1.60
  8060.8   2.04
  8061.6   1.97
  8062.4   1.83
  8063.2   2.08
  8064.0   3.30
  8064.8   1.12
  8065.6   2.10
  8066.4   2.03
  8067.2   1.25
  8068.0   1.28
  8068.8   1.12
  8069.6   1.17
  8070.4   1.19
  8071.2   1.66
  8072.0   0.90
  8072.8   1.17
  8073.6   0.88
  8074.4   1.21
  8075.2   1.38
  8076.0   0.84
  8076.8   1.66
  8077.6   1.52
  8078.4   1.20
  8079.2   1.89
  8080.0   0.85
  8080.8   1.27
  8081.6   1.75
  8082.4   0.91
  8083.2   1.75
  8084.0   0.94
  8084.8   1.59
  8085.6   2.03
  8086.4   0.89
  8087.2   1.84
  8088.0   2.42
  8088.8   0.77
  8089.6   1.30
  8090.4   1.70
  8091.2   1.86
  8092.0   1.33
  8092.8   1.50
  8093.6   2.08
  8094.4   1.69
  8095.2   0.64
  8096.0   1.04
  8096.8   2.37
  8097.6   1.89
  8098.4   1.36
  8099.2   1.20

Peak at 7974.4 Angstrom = H-alpha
